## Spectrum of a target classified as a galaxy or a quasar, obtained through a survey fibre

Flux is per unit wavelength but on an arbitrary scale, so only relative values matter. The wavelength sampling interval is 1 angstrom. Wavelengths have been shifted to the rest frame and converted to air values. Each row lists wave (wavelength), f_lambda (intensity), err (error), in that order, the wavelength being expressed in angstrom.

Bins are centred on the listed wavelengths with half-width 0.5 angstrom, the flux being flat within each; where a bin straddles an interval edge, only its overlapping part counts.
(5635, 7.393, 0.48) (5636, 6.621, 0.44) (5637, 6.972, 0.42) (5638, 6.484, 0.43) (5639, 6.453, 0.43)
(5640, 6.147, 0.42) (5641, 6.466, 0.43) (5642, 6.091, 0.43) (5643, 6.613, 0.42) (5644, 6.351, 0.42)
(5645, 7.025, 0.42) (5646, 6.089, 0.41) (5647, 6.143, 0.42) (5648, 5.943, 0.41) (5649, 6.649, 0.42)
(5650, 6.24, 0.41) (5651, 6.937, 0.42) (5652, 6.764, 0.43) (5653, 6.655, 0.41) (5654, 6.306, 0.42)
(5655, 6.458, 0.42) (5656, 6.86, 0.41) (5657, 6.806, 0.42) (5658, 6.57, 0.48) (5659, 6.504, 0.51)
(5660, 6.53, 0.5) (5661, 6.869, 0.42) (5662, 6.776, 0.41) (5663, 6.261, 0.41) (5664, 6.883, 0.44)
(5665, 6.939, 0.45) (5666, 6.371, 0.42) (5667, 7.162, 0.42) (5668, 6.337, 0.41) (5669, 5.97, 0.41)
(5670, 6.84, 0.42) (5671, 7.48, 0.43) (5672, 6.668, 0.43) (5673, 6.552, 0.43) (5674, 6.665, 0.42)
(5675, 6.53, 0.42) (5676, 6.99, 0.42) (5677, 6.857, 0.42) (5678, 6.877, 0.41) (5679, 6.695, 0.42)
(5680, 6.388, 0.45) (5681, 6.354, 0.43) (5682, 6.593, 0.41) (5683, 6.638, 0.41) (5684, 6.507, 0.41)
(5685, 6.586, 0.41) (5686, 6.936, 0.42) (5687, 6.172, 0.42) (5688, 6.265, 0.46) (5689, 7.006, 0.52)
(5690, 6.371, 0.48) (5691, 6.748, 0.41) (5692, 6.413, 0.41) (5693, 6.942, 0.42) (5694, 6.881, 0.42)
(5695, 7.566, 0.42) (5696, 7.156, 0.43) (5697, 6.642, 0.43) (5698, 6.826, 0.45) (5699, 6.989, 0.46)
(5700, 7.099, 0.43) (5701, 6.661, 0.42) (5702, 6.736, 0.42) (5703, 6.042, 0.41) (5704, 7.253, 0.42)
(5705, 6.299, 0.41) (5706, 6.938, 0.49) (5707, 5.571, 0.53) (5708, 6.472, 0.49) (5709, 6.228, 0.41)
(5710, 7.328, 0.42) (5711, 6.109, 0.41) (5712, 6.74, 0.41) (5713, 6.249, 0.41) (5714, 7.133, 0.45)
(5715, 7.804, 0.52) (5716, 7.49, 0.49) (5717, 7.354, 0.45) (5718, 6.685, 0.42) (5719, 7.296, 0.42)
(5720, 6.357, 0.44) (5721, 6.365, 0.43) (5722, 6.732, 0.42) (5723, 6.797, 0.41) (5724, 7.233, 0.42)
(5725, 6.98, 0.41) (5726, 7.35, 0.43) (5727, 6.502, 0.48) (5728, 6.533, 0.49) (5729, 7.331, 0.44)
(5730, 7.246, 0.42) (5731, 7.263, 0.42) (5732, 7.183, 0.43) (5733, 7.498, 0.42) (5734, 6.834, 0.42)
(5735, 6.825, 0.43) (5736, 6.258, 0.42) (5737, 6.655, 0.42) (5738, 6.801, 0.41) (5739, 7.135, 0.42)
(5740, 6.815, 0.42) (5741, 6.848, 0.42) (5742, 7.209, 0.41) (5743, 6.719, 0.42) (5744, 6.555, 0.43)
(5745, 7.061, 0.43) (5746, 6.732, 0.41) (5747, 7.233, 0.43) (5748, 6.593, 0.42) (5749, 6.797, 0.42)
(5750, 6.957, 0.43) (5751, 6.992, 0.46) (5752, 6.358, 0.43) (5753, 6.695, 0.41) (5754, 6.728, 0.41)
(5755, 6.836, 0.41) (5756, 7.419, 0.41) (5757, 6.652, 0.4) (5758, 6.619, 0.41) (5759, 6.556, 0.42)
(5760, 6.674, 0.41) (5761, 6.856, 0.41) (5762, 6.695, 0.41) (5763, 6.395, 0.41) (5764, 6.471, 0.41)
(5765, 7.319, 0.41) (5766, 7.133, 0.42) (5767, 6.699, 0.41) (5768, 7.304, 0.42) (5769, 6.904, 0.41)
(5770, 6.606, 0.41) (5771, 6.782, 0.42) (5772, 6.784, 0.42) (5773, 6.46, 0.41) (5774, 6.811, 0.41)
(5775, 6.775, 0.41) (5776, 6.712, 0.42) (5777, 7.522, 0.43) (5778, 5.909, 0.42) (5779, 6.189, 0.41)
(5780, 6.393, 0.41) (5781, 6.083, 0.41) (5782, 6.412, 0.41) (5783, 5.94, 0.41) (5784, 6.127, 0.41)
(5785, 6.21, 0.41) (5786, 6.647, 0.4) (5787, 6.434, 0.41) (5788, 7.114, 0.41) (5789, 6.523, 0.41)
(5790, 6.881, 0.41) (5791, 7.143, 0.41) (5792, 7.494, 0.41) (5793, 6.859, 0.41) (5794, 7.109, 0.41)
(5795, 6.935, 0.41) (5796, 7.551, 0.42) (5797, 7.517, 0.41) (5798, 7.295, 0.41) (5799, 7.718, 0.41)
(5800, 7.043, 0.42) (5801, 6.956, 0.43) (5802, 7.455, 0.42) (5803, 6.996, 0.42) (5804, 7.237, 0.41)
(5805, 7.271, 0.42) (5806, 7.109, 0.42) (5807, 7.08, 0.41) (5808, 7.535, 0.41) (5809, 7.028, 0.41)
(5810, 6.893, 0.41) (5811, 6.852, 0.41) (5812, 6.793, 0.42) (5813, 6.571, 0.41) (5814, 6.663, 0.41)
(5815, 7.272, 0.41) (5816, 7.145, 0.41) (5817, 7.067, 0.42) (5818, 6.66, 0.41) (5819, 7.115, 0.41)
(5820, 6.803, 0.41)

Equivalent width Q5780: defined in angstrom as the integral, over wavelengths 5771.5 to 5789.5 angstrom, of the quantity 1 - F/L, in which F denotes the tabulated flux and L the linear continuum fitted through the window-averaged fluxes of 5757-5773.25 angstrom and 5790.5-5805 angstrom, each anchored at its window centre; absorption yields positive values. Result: 1.2 angstrom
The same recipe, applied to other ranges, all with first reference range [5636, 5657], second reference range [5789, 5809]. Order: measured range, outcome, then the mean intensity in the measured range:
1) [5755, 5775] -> 0.7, 6.8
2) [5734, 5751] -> 0.3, 6.83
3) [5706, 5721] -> 0.1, 6.76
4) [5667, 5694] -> 0.0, 6.64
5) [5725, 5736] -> -0.2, 7.02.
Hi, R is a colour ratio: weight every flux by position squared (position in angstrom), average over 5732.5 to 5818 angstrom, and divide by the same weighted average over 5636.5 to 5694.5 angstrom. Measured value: 1.08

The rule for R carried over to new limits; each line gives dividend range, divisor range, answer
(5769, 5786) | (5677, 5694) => 1.02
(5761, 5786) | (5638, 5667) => 1.06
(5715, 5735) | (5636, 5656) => 1.11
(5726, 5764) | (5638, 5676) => 1.07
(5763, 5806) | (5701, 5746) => 1.02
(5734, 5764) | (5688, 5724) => 1.01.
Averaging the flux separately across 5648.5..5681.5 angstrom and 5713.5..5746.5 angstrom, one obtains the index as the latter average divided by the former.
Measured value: 1.0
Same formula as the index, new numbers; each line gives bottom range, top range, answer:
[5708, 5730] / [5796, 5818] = 1.03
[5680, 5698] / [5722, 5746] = 1.04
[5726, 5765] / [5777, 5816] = 1.01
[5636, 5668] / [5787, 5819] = 1.08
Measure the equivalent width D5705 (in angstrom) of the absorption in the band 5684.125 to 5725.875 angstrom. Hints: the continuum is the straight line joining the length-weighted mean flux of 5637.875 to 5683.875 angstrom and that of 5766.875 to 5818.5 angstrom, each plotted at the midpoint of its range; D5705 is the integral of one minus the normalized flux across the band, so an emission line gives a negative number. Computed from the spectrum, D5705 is -0.56 angstrom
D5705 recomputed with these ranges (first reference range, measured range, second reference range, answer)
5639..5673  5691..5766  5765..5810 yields -1.0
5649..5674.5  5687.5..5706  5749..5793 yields -0.3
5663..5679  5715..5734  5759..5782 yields -0.9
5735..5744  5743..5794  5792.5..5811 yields 1.8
